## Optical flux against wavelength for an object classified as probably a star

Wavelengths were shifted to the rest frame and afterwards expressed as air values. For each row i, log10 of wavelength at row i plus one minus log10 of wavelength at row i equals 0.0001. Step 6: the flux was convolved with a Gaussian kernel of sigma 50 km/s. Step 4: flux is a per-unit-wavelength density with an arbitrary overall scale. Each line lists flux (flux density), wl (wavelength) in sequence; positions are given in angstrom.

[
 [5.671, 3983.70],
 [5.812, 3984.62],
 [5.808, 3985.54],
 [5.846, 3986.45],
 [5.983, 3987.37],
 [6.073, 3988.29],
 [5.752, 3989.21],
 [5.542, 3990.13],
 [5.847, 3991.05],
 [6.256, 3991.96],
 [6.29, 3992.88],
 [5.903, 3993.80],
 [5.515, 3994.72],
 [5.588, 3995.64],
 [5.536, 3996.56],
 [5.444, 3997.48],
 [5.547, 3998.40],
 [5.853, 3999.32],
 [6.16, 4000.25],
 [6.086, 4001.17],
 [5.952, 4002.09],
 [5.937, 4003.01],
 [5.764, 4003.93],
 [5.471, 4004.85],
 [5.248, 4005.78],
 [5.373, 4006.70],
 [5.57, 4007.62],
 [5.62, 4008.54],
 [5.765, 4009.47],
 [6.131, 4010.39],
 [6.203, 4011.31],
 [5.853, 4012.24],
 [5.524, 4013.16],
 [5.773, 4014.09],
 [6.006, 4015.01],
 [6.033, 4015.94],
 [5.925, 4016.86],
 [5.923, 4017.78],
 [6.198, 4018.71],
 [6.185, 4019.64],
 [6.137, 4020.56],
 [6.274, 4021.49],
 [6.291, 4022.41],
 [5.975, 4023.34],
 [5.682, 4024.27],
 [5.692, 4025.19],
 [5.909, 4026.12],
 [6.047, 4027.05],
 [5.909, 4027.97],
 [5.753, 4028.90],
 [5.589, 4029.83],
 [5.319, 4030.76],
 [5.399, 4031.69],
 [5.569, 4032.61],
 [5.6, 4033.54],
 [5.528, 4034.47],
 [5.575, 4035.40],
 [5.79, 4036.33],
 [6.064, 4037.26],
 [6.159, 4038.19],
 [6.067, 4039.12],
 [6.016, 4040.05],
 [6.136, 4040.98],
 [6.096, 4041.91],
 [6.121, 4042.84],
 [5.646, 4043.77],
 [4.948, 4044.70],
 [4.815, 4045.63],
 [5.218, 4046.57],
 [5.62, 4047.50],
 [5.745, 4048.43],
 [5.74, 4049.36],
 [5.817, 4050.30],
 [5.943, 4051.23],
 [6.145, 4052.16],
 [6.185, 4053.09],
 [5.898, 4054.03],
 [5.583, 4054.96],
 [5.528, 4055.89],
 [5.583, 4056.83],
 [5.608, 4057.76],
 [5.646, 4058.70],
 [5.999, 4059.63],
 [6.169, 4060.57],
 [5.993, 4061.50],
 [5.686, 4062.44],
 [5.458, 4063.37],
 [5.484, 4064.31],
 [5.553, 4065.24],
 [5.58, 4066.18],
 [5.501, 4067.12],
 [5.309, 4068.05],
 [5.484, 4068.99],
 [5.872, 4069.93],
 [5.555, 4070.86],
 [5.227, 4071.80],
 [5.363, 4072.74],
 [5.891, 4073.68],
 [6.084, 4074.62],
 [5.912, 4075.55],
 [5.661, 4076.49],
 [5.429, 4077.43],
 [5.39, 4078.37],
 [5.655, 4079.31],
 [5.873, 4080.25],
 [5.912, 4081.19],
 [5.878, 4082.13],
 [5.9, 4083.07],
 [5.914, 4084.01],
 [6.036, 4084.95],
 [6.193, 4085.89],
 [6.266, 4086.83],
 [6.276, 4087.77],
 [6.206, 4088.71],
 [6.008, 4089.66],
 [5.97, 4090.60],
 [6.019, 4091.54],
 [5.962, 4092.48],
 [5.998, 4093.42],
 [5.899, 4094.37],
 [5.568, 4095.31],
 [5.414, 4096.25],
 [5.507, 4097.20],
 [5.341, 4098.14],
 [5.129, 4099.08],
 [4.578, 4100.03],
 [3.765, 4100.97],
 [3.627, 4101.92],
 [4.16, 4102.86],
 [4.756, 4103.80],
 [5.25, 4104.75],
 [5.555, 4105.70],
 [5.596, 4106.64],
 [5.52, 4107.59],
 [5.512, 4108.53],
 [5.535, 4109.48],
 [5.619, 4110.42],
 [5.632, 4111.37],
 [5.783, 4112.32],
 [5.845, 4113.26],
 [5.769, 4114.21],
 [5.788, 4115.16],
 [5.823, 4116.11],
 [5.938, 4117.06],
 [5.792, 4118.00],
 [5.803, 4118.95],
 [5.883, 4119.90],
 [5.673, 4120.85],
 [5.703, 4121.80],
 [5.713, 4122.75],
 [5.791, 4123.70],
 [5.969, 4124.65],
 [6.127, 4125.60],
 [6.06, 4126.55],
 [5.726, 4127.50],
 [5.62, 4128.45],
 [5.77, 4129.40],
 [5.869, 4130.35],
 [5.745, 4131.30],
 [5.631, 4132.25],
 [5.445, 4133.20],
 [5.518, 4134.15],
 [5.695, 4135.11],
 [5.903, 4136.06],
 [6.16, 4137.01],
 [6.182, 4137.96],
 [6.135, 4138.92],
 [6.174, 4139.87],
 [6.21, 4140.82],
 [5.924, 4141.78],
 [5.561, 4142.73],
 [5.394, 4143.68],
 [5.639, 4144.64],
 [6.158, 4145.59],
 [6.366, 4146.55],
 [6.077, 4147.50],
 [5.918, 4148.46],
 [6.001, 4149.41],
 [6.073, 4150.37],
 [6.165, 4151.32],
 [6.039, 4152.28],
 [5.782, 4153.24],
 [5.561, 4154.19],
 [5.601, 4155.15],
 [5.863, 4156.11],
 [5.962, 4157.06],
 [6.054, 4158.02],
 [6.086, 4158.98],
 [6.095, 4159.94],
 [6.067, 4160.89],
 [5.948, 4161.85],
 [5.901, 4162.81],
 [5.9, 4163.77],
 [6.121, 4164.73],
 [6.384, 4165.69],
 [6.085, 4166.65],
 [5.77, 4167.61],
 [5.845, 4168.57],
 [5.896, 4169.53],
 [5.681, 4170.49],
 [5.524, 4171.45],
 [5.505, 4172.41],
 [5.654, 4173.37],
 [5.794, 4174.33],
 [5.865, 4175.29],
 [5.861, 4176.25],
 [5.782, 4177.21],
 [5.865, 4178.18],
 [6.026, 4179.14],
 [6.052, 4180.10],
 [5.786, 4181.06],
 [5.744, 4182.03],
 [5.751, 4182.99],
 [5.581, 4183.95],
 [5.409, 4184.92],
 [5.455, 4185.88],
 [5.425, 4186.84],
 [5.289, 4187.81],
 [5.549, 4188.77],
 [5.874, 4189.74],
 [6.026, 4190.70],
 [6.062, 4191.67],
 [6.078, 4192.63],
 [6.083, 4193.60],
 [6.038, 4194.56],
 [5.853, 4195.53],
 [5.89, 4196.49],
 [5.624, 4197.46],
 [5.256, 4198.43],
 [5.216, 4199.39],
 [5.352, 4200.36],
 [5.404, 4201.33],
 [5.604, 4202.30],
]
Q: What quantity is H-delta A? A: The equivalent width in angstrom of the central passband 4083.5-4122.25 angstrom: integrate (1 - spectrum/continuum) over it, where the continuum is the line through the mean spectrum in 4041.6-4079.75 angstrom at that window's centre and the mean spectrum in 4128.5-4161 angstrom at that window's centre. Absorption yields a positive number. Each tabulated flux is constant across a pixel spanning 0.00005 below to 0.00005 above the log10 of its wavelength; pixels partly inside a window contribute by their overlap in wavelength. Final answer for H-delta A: 1.4 angstrom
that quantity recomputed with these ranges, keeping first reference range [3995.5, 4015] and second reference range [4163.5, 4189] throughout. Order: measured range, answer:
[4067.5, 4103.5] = 1.07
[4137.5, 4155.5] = -0.59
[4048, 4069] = 0.07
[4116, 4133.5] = -0.12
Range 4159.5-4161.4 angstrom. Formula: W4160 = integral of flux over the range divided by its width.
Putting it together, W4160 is 6.1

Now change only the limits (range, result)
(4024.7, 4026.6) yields 5.8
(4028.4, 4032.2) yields 5.52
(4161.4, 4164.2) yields 5.91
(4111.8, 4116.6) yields 5.79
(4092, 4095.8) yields 5.86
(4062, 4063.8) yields 5.59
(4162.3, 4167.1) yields 6.07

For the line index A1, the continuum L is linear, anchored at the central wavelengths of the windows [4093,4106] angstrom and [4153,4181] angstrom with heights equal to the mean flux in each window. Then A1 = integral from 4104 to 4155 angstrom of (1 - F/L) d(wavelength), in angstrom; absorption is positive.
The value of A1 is -3.8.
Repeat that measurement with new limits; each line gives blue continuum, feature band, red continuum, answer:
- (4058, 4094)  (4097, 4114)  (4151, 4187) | 1.9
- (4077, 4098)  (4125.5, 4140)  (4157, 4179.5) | 0.1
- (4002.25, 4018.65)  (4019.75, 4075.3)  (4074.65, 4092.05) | 1.1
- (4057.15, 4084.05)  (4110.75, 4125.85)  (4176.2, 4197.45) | -0.2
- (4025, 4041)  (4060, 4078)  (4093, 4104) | -1.0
